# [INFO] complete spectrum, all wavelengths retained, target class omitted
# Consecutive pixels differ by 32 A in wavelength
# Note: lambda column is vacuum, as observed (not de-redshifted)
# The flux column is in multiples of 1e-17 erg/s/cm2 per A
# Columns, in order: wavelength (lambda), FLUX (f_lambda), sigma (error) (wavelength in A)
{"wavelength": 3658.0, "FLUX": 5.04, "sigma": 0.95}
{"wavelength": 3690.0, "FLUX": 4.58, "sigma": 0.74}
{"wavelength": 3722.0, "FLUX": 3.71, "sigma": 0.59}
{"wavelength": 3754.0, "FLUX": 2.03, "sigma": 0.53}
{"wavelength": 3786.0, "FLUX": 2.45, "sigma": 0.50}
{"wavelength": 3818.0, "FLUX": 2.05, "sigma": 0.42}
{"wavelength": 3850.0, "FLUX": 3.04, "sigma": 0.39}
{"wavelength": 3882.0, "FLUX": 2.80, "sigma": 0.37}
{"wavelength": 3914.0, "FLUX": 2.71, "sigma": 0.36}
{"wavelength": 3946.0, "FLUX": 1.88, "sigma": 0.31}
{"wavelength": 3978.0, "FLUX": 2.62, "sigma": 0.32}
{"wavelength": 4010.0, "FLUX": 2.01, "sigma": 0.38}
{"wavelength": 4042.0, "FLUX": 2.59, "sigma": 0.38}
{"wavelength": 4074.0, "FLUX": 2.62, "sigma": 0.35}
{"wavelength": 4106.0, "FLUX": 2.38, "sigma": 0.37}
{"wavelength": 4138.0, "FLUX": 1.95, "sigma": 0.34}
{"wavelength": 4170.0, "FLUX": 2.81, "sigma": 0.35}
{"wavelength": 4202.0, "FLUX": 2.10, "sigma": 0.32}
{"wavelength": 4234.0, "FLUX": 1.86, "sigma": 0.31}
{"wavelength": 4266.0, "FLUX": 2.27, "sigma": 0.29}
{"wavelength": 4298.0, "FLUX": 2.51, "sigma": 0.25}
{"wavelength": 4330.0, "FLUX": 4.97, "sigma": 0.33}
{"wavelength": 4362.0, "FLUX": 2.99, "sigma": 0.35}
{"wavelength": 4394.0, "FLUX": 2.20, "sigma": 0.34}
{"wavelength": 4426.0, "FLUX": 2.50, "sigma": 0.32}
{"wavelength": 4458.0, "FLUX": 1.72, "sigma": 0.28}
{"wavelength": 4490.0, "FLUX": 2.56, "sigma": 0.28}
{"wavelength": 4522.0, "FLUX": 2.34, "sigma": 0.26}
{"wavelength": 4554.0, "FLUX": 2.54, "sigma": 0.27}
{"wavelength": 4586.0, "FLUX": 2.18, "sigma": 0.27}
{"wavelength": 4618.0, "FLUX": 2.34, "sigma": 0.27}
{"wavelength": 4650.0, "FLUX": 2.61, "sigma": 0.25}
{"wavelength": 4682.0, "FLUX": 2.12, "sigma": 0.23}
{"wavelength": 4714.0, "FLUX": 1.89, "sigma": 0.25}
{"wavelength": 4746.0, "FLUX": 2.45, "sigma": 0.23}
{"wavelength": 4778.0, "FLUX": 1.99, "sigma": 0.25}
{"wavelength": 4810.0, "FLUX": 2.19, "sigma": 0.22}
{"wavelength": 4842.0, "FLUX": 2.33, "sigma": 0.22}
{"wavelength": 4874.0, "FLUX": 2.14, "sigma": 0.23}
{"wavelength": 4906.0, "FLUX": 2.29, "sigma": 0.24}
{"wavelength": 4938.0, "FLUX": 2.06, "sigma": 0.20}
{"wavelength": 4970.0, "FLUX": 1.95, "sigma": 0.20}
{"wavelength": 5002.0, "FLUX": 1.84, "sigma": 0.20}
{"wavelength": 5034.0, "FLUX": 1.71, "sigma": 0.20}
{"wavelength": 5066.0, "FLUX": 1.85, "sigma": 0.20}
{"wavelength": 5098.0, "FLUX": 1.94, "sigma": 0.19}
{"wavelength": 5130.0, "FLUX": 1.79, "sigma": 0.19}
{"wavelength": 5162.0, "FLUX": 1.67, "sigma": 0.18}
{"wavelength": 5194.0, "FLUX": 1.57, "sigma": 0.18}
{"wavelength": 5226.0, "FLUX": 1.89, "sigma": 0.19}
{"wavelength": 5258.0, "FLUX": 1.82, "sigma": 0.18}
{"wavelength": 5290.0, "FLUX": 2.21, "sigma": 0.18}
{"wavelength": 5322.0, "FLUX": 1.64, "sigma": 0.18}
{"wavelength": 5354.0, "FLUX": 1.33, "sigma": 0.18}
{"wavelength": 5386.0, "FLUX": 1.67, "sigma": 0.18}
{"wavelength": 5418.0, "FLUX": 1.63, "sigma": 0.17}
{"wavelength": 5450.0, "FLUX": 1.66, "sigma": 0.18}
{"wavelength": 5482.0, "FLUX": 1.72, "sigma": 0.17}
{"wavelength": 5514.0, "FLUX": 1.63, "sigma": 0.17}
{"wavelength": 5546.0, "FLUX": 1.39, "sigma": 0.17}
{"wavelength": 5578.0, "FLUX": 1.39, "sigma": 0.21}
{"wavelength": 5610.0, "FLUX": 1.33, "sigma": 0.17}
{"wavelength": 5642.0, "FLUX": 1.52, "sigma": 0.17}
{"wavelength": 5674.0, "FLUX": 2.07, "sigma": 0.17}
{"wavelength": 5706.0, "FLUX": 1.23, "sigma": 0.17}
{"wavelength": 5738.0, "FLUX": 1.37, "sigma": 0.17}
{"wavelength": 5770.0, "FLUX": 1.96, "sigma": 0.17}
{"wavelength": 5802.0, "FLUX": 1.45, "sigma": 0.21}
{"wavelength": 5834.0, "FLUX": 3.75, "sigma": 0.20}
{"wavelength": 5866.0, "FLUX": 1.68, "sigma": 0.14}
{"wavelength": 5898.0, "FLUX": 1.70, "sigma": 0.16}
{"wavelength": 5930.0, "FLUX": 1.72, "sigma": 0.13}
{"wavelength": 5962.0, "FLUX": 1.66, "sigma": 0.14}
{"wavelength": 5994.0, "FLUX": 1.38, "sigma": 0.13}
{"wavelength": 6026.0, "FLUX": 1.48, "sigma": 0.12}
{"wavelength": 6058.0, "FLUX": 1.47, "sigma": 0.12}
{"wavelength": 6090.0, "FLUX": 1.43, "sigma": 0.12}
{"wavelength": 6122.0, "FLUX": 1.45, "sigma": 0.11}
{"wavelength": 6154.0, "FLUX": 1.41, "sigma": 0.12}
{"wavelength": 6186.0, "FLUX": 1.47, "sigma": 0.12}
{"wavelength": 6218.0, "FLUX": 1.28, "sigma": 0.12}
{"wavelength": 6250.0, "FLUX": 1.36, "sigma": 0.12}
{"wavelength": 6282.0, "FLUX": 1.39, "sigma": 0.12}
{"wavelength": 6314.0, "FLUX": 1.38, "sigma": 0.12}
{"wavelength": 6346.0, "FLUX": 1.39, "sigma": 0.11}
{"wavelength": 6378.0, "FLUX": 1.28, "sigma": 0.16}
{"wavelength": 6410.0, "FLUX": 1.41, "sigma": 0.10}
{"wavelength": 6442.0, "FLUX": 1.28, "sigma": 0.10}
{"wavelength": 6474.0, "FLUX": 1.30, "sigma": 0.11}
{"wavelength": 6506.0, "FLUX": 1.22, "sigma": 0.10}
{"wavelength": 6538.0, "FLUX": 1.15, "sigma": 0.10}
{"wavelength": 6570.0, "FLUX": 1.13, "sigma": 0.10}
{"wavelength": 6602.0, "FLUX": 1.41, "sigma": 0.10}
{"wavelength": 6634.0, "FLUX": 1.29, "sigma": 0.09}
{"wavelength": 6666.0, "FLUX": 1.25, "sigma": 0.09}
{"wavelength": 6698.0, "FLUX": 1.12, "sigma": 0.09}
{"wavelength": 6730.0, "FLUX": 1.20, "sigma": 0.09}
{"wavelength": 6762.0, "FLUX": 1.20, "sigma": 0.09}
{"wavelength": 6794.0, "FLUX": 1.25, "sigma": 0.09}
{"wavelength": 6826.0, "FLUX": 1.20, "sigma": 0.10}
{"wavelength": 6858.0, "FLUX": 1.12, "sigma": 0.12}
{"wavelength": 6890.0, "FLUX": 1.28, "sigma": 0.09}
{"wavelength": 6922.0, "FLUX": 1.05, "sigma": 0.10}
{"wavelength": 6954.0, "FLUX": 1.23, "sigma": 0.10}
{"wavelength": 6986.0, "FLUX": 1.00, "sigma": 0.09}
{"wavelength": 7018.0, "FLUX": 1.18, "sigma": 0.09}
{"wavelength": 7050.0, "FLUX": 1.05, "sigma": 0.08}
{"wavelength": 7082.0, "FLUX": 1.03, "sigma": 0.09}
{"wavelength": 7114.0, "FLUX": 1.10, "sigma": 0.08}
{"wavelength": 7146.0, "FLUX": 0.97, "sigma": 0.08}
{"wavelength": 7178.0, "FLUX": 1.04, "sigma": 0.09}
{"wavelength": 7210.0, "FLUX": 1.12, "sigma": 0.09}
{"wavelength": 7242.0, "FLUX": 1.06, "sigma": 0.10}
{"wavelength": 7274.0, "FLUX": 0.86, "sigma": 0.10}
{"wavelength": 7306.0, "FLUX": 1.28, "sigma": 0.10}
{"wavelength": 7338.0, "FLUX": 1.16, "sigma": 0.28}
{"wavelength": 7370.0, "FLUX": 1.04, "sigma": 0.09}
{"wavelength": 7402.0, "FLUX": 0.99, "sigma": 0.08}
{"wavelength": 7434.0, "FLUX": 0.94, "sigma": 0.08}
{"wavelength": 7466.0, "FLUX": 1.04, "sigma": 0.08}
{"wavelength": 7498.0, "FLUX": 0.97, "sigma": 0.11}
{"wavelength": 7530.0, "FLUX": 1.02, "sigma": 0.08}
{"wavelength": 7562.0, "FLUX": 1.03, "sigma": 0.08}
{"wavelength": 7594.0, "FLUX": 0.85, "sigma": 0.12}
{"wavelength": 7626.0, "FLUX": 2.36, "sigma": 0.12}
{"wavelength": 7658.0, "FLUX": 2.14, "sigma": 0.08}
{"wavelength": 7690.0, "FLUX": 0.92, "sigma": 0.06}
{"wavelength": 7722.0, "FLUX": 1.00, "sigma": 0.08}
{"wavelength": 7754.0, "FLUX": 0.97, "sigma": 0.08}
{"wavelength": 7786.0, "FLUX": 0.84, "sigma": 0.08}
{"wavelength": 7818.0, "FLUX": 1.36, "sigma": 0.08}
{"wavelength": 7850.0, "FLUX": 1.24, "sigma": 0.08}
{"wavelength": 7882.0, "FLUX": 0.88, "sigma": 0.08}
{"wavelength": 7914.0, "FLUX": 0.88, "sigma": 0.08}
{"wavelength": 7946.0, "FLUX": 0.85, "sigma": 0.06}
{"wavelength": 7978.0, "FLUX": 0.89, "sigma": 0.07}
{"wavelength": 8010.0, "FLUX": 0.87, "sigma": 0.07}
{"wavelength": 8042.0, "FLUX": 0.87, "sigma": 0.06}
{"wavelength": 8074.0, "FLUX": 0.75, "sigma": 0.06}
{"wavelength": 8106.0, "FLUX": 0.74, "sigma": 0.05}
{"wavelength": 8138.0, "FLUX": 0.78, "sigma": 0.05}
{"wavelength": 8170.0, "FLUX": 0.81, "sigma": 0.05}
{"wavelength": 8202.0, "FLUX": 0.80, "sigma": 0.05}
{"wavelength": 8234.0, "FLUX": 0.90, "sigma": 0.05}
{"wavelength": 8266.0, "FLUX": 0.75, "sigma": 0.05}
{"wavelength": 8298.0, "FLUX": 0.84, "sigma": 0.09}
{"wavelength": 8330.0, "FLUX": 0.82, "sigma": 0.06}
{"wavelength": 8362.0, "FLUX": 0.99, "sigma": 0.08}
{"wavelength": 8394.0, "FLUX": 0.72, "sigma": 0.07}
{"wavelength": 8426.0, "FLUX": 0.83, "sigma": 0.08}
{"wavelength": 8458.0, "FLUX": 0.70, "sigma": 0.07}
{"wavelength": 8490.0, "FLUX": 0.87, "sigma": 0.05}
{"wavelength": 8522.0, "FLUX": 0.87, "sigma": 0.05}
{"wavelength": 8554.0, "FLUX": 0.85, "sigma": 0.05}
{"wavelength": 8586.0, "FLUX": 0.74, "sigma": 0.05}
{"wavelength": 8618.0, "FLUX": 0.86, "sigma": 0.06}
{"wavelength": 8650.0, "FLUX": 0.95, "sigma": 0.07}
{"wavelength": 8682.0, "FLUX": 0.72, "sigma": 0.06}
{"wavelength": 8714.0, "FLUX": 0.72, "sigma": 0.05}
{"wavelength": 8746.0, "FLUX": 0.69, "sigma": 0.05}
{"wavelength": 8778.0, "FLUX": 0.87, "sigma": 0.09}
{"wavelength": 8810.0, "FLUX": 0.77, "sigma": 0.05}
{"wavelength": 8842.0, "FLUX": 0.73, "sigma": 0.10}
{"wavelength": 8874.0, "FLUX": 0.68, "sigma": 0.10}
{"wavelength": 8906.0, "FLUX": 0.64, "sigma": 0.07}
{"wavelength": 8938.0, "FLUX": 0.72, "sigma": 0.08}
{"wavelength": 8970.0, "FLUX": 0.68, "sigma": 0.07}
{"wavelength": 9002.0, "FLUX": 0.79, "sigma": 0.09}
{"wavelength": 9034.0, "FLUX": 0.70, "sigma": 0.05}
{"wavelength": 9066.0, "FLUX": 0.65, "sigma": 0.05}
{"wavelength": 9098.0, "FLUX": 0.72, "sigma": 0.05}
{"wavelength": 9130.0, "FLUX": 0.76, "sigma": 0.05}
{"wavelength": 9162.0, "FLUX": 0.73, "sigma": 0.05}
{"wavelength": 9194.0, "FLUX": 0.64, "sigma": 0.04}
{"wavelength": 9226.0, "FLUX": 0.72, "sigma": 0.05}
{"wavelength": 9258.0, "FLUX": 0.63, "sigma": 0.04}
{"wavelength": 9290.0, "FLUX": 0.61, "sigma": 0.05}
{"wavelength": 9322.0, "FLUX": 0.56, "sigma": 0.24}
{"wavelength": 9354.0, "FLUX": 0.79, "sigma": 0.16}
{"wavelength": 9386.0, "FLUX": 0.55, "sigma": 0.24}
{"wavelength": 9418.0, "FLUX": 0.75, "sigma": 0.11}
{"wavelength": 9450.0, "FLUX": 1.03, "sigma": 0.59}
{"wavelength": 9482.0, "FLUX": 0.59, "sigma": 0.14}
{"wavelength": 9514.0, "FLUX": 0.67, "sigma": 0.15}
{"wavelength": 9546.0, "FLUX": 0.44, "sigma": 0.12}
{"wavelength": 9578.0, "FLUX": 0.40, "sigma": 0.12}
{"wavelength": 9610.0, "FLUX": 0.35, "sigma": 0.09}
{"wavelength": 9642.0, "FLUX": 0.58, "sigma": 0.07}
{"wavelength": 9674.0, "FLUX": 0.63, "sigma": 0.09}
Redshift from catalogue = 0.164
